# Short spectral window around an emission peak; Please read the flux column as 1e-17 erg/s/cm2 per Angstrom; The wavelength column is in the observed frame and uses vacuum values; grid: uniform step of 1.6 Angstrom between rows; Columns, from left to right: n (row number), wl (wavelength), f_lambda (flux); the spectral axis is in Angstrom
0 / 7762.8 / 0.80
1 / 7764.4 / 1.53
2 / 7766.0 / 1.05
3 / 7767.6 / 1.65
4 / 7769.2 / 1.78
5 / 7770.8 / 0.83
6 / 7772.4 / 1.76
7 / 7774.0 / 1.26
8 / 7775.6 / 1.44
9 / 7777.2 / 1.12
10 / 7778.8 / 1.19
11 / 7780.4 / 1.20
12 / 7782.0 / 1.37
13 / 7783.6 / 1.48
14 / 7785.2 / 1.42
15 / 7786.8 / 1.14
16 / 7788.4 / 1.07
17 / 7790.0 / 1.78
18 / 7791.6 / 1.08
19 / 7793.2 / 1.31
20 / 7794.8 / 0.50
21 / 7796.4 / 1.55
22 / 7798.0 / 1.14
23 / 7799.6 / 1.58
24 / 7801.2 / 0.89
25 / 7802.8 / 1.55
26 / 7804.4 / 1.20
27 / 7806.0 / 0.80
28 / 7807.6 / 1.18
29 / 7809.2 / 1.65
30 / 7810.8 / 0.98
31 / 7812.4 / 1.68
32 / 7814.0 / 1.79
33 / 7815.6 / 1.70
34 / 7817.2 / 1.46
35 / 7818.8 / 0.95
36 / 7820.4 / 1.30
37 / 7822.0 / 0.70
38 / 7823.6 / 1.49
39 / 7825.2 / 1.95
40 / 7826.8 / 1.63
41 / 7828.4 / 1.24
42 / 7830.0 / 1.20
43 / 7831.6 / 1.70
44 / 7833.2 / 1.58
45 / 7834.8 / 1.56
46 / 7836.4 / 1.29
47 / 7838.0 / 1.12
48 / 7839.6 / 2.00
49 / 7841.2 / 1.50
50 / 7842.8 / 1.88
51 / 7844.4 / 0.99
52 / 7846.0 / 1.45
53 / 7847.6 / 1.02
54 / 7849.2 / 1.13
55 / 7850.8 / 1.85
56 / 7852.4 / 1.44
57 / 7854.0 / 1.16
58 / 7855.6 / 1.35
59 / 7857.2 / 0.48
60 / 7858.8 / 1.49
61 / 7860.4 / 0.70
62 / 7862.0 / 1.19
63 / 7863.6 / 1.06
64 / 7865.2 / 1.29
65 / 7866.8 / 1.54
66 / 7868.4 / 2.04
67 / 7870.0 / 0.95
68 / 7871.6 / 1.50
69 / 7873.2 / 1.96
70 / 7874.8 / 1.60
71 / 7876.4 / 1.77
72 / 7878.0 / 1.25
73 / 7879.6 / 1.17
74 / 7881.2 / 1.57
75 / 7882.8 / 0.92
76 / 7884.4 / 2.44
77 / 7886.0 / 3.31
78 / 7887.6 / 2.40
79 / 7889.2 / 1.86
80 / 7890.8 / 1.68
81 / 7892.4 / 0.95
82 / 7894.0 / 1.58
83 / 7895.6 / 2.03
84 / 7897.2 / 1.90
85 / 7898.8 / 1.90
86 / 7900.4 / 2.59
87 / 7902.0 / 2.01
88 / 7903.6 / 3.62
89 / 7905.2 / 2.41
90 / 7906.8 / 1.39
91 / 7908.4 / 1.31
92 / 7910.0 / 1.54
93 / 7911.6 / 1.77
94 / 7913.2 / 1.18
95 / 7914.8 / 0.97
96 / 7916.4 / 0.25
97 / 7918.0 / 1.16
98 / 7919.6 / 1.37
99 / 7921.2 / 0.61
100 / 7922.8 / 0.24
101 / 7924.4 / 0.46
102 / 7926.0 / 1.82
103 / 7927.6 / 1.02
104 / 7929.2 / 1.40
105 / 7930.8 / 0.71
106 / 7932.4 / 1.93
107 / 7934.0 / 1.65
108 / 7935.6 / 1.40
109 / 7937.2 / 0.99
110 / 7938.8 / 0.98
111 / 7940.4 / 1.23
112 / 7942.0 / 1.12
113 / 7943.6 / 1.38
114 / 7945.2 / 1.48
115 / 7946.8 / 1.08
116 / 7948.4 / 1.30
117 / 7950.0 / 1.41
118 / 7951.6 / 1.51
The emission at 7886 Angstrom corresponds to [S II] 6716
